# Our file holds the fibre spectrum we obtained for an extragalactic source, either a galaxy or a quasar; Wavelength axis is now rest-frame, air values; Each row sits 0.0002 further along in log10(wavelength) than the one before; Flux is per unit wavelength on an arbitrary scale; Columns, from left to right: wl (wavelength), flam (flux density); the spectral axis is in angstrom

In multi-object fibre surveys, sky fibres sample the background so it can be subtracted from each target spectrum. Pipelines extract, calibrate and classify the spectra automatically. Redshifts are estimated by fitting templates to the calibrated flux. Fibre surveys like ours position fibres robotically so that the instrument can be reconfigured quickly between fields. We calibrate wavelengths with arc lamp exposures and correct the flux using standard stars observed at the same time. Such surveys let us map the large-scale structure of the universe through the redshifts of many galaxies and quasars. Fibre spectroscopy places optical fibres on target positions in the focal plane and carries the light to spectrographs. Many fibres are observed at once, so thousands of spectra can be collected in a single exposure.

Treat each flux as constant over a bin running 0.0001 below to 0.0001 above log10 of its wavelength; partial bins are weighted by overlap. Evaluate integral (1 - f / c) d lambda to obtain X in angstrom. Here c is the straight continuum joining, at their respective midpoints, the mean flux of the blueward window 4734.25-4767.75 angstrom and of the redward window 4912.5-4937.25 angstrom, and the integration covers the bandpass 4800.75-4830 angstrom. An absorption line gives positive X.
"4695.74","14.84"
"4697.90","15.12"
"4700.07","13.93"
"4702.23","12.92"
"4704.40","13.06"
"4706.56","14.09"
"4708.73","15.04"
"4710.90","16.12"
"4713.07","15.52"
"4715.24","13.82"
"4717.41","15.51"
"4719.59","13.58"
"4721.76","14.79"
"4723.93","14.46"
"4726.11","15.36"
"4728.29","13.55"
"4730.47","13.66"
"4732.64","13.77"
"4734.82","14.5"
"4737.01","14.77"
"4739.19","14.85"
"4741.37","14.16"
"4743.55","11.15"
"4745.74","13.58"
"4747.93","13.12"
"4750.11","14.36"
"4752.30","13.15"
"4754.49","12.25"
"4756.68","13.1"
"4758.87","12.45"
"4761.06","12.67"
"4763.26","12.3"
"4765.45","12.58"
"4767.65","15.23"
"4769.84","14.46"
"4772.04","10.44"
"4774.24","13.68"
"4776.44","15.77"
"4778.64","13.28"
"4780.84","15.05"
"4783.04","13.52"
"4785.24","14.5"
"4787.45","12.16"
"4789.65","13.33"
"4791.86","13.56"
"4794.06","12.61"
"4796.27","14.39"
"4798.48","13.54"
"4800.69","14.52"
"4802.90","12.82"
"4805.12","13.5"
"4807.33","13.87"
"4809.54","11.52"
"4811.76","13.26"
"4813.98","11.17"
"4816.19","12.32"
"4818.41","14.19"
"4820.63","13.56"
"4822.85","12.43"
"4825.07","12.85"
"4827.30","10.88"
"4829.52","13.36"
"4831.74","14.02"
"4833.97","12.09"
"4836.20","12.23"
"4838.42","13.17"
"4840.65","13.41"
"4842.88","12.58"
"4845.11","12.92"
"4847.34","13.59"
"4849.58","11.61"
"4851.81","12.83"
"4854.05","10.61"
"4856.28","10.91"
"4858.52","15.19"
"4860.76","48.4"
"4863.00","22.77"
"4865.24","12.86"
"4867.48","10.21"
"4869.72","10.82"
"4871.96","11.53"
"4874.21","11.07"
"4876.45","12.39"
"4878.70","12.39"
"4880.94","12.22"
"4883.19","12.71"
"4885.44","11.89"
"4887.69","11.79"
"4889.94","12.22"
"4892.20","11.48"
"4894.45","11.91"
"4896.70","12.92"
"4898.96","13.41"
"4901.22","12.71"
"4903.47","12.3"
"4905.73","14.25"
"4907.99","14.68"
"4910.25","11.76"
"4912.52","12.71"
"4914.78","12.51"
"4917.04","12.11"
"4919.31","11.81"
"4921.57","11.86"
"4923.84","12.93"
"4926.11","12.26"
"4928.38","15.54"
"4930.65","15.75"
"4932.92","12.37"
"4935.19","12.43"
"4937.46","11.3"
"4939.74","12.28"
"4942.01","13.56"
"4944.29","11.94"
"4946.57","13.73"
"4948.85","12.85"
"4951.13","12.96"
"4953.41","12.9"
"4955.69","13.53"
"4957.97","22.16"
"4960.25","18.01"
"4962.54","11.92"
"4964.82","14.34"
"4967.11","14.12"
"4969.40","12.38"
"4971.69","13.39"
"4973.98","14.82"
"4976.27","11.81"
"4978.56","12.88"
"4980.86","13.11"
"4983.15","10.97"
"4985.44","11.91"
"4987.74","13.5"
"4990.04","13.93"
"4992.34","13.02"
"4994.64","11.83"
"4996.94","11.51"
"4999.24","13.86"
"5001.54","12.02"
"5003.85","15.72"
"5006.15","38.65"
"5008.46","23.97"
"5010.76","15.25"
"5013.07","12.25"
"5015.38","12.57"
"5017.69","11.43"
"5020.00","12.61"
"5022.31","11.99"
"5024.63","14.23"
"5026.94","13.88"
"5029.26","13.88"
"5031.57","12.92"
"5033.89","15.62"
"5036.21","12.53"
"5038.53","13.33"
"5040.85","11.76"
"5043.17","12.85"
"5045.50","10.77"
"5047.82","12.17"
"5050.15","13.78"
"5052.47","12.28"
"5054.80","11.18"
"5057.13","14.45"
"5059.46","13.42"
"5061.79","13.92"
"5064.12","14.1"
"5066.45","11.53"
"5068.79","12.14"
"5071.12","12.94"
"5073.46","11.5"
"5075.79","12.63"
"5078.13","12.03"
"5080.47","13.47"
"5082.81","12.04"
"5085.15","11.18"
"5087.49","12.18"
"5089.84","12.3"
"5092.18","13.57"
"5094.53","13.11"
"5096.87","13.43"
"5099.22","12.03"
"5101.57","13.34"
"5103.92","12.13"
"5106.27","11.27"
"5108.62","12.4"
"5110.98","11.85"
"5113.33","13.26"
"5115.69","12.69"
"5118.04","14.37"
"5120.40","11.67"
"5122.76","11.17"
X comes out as 0.8 angstrom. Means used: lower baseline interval 13.3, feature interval 12.8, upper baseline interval 12.9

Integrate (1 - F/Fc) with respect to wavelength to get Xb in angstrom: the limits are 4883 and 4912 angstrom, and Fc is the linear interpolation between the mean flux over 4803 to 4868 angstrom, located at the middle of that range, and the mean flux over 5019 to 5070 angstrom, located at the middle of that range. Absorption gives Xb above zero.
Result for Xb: 2.6 angstrom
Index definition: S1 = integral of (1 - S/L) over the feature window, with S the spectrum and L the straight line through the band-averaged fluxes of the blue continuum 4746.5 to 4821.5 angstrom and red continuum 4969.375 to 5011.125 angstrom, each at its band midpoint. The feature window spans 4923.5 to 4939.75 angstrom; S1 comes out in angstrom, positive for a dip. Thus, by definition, 1.5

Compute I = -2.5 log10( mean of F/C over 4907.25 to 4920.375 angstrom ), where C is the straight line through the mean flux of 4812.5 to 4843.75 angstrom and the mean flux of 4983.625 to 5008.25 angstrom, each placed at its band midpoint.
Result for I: 0.14 mag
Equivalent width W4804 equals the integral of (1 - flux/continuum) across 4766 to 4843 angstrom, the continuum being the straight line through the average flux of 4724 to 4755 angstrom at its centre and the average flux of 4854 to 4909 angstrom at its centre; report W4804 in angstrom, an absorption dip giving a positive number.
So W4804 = 4.05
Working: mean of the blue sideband 13.8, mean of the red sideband 14.2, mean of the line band 13.2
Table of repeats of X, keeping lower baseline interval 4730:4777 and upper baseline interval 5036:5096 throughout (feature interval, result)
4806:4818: 0.65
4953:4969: -2.97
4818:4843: 0.65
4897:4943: 0.20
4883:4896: 1.08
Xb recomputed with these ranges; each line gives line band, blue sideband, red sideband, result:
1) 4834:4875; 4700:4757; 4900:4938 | -4.58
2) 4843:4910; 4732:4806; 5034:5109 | -3.63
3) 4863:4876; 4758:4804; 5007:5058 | 1.13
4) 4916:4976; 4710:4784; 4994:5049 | 3.16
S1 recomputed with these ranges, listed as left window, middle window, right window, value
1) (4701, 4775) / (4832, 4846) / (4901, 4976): 0.8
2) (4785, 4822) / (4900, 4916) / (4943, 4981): 0.8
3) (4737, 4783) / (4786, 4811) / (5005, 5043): 0.8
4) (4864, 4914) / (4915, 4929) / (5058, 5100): -0.3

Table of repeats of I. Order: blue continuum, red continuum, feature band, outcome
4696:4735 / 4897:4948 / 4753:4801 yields 0.04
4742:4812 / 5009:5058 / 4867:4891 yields 0.12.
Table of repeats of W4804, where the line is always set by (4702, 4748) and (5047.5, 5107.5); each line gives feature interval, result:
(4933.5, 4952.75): 0.9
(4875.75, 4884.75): 0.7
